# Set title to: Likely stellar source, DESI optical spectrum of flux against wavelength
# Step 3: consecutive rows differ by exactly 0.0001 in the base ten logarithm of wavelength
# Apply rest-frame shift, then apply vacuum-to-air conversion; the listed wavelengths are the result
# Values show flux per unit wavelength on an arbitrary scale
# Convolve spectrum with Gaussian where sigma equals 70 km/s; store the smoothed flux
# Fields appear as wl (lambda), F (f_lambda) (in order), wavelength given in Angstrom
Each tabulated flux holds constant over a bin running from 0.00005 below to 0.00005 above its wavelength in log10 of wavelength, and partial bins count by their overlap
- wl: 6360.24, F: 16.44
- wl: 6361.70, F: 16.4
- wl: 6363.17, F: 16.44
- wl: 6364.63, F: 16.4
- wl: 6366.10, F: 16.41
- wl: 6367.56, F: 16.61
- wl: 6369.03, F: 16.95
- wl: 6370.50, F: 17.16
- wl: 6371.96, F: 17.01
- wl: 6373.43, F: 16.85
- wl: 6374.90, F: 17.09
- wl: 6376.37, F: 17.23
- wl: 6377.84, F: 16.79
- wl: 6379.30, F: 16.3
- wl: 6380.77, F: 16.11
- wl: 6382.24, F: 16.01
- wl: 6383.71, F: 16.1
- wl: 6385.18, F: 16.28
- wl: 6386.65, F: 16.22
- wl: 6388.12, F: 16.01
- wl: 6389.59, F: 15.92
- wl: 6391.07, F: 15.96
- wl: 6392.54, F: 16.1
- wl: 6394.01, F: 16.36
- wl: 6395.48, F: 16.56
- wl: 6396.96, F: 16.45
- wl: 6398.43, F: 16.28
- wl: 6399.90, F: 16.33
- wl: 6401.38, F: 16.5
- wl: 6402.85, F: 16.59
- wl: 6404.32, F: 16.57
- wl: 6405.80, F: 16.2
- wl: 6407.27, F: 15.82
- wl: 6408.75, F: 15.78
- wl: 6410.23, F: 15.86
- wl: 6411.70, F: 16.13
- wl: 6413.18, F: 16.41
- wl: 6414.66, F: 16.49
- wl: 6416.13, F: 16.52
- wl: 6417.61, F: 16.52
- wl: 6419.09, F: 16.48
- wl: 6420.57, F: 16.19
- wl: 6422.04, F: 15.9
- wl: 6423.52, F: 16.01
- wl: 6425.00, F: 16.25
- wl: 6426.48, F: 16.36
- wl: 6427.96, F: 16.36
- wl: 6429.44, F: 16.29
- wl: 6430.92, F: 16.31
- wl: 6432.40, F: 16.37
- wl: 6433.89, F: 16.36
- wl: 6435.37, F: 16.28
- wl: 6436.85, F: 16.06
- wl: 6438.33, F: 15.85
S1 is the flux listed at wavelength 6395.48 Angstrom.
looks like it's 16.56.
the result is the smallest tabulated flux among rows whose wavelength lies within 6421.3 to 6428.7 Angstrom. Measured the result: 15.9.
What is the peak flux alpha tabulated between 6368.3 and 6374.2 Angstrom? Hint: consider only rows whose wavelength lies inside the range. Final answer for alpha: 17.16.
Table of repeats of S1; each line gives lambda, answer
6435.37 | 16.28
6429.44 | 16.29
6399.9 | 16.33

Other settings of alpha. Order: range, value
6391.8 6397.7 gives 16.56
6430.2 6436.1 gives 16.37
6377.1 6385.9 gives 16.79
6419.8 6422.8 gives 16.19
